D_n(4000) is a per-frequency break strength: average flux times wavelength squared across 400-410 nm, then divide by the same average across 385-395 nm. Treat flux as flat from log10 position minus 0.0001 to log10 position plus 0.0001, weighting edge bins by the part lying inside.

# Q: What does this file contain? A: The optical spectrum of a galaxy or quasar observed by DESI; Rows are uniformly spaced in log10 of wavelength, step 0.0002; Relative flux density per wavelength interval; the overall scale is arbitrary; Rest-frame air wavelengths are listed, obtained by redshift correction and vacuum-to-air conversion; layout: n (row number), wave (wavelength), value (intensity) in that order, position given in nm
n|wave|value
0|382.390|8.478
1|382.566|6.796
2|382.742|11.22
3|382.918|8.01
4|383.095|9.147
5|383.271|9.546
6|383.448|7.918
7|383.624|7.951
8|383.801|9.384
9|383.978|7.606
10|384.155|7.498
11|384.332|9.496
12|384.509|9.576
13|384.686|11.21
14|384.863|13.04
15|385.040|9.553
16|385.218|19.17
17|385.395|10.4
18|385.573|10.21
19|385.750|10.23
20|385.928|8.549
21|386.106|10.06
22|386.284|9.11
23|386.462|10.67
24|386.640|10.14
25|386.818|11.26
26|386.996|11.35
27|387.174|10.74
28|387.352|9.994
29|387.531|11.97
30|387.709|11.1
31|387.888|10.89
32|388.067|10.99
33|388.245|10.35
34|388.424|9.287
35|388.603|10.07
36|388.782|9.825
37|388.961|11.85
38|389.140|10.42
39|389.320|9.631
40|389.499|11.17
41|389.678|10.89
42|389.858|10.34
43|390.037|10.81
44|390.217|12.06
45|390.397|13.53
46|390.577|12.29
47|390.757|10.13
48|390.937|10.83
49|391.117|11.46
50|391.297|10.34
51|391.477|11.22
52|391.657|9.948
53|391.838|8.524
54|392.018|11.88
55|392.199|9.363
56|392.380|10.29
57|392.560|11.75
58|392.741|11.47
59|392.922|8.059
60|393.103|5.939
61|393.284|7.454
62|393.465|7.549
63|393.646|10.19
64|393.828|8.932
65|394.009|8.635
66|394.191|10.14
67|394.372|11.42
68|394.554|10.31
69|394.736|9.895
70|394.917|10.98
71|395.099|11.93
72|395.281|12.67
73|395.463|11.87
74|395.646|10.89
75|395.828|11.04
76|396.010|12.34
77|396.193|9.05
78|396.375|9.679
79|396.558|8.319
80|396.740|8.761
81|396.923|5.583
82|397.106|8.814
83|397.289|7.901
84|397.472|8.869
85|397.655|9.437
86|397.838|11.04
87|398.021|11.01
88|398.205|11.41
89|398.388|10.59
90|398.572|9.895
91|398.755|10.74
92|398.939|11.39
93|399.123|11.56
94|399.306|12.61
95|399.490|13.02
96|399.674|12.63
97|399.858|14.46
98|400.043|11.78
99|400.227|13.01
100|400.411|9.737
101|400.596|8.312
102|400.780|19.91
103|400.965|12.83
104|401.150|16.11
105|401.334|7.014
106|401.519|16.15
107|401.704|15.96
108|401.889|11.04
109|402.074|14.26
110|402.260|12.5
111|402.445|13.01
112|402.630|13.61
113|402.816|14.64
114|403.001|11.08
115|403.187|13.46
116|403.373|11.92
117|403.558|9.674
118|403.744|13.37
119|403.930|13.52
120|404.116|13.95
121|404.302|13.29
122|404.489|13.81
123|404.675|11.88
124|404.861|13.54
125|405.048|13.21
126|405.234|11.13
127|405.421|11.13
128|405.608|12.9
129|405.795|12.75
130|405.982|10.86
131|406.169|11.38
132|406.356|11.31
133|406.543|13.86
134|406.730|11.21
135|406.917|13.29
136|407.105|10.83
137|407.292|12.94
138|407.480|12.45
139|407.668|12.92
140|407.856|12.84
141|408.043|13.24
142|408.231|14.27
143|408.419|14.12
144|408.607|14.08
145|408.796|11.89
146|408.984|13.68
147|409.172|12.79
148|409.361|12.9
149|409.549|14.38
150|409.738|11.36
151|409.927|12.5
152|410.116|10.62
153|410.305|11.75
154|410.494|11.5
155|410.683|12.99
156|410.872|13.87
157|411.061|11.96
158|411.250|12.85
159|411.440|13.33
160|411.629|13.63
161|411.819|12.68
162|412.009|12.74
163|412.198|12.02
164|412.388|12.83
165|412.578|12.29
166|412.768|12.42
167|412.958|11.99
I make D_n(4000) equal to 1.3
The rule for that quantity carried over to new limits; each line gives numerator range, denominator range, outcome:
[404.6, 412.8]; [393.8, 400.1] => 1.26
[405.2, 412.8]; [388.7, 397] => 1.33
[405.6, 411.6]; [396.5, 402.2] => 1.15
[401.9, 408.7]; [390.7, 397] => 1.35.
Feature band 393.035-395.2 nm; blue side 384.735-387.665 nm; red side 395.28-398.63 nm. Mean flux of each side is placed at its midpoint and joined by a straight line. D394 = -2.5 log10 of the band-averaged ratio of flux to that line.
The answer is 0.07 mag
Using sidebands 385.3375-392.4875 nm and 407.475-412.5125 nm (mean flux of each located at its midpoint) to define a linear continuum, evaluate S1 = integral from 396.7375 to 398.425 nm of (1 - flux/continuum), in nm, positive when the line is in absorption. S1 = 0.32 nm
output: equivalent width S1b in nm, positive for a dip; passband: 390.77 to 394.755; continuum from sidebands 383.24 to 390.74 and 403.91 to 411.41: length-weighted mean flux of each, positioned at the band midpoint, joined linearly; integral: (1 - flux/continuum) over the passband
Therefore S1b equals 0.47 nm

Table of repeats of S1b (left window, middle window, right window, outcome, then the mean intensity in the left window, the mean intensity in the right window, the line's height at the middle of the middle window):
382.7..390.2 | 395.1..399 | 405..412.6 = 0.44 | 10.3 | 12.6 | 11.4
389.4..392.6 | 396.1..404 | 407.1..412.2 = 0.16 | 10.9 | 12.8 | 11.8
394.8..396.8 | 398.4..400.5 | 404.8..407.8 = -0.11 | 10.7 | 12.2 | 11.2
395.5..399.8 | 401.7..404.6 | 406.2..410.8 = -0.37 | 10.3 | 12.6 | 11.5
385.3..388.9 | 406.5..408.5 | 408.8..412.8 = -0.09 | 10.4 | 12.6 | 12.3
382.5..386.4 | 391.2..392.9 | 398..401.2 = 0.09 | 9.83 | 12.3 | 11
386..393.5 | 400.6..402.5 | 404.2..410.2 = -0.28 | 10.4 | 12.6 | 11.9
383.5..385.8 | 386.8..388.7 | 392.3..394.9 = -0.12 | 10.4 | 9.48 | 10.1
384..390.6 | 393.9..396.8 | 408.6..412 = 0.23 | 10.8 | 12.7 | 11.4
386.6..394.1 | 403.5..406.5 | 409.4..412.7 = -0.13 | 10.4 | 12.6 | 11.9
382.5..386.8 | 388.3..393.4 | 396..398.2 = -0.44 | 9.89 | 9.2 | 9.55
